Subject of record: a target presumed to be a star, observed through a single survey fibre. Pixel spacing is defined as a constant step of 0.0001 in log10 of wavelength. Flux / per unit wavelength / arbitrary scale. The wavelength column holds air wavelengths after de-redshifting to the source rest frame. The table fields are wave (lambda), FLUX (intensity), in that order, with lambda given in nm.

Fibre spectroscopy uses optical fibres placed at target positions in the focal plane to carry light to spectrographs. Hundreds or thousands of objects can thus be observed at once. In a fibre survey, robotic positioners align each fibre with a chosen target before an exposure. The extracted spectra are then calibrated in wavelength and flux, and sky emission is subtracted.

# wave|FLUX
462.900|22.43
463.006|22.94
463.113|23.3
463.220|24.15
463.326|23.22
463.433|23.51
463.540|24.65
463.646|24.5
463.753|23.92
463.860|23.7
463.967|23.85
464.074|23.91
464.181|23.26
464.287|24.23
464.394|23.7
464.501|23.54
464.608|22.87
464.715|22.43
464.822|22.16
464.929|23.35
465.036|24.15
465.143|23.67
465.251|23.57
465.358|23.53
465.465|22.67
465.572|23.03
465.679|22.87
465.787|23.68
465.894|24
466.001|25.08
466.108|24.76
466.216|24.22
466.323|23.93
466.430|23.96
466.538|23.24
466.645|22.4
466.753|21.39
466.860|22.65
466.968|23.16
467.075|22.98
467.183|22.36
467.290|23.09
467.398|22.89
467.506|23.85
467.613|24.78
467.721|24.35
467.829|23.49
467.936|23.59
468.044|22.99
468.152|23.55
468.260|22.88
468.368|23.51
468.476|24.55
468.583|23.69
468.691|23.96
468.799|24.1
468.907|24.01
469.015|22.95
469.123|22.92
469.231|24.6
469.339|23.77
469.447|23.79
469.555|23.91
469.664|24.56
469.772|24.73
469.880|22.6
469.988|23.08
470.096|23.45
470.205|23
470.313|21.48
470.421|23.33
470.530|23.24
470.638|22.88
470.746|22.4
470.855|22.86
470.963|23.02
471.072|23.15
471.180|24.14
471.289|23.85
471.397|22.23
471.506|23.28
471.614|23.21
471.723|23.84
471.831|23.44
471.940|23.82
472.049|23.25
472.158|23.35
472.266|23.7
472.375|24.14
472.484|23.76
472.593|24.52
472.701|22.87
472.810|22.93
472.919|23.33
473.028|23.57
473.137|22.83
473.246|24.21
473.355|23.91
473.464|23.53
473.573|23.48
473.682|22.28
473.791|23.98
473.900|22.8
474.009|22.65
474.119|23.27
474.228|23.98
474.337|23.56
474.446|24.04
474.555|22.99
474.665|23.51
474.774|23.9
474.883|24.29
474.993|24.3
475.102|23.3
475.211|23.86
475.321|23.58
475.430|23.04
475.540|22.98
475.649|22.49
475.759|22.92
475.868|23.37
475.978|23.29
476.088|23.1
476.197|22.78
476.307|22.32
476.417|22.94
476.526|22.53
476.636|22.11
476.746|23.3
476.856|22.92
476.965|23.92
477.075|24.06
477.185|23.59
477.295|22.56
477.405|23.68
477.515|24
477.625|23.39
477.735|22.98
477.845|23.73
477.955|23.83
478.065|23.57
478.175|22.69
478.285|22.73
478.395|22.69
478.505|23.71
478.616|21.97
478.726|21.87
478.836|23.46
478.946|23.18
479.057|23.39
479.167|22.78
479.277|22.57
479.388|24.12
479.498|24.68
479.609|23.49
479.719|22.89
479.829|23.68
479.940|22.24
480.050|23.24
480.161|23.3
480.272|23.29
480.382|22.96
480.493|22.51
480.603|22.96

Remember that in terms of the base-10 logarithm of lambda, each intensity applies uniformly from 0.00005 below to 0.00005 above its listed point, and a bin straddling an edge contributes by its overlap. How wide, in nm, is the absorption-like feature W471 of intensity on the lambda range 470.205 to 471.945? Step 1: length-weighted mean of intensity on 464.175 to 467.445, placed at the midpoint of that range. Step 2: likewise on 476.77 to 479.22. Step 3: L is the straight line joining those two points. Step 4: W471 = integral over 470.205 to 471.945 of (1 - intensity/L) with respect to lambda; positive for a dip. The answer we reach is 0.012 nm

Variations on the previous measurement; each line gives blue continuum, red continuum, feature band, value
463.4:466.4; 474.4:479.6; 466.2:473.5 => 0.03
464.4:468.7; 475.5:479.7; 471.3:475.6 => -0.04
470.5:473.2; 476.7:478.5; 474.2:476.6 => 0.01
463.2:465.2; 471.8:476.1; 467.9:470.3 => -0.01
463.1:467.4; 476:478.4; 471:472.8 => -0.02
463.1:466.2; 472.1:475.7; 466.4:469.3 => 0.02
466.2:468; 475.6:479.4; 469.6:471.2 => 0.00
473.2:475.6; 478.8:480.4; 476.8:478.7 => 0.01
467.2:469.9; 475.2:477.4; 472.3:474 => -0.01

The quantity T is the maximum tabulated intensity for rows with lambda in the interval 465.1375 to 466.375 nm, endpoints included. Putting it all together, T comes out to 25.08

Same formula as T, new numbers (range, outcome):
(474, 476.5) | 24.3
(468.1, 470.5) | 24.73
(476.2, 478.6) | 24.06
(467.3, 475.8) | 24.78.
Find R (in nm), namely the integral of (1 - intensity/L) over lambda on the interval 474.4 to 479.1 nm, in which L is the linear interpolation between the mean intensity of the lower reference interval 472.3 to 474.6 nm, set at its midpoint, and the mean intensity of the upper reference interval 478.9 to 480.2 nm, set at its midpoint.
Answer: 0.029 nm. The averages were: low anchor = 23.5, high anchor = 23.3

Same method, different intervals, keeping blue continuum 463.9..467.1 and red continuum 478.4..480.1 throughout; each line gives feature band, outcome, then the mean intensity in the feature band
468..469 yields -0.01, 23.7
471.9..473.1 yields -0.01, 23.6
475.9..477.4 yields 0.01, 23.1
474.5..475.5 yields -0.02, 23.6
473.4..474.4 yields 0.00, 23.3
